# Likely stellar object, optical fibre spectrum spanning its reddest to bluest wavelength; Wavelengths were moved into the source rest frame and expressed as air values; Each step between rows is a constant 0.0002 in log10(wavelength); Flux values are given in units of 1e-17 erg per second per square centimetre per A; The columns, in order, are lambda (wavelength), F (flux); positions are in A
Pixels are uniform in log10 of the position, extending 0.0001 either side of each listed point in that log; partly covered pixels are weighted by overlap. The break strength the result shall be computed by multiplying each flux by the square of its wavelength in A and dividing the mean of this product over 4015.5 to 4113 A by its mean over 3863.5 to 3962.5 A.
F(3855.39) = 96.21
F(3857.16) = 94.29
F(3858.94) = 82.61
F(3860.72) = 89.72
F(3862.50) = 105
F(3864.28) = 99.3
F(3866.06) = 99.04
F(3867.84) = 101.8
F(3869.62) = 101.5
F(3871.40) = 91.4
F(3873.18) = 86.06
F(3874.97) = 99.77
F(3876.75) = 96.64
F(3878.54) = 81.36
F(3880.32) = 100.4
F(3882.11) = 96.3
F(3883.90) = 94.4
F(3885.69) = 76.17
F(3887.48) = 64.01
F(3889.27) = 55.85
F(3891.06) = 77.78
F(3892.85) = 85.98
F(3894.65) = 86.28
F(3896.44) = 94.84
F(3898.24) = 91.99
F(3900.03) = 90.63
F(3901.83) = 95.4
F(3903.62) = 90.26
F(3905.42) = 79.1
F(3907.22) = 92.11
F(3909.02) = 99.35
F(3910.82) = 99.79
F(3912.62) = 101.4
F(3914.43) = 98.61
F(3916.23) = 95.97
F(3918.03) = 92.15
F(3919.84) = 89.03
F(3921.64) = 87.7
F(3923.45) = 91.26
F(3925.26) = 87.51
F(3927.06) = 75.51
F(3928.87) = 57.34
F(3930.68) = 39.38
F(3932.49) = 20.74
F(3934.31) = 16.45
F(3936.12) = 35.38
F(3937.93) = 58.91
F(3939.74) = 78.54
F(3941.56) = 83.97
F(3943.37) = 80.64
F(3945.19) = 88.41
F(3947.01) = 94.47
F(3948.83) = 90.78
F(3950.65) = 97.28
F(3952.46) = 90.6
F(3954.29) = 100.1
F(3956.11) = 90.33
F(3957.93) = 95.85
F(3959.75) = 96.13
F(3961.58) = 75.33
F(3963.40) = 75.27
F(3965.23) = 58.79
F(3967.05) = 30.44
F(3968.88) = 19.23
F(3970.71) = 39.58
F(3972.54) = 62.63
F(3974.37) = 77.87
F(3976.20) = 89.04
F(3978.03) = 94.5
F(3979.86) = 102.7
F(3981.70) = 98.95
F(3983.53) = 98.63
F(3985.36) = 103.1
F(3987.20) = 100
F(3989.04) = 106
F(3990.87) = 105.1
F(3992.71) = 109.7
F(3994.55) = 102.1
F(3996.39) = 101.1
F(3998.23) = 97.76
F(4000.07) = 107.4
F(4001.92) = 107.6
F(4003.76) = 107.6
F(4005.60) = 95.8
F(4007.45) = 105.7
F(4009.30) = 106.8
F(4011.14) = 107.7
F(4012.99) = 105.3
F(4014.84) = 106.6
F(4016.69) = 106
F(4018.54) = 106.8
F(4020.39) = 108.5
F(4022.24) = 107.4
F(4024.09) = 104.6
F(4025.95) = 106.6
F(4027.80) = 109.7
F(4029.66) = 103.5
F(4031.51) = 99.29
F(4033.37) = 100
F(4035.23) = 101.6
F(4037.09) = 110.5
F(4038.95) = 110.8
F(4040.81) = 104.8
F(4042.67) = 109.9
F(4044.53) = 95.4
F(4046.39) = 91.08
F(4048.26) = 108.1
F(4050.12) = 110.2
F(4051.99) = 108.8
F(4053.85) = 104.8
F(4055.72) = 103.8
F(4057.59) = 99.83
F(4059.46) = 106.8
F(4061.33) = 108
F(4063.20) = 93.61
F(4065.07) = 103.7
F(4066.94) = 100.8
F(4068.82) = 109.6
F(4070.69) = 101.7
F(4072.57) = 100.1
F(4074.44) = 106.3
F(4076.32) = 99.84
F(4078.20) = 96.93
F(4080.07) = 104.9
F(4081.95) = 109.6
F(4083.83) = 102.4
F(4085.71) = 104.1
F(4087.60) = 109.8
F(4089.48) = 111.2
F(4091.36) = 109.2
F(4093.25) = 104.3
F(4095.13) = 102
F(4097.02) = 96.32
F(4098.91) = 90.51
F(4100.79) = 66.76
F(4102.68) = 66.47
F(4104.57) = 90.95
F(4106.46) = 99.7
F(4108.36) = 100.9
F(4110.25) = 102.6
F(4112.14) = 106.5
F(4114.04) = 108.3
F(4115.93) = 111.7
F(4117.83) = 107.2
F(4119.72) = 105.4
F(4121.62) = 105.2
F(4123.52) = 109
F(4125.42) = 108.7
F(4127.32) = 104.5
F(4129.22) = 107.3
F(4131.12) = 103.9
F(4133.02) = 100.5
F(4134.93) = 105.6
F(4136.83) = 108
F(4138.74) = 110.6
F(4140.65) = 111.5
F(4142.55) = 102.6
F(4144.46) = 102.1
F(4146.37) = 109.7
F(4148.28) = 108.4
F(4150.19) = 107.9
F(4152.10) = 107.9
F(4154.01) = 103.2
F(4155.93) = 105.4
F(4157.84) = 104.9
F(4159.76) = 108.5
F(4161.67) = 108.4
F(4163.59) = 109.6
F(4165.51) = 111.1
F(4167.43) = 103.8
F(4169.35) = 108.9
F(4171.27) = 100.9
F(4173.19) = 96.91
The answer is 1.31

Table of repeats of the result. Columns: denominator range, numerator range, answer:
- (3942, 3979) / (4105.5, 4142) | 1.49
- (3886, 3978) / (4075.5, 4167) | 1.47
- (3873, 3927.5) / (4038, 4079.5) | 1.26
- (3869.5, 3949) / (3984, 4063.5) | 1.36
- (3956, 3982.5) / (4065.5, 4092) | 1.51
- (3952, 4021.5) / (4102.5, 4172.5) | 1.23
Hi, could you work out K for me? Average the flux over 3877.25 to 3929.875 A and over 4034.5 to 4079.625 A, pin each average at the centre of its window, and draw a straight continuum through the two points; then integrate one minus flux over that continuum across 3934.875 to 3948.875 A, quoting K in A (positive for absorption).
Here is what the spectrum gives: 2.7 A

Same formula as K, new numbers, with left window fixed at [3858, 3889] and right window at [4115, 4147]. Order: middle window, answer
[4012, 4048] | -1.46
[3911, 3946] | 7.94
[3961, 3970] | 4.29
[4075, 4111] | 2.05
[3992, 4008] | -0.79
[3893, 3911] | 0.31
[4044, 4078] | -0.13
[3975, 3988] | 0.01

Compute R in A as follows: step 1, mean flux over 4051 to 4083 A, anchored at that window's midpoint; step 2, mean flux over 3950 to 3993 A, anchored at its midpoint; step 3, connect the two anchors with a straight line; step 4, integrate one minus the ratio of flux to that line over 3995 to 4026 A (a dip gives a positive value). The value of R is -4.5 A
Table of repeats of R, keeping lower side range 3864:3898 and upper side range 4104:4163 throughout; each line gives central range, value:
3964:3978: 5.59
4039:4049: -0.28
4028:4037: -0.33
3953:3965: 0.87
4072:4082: -0.04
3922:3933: 3.25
